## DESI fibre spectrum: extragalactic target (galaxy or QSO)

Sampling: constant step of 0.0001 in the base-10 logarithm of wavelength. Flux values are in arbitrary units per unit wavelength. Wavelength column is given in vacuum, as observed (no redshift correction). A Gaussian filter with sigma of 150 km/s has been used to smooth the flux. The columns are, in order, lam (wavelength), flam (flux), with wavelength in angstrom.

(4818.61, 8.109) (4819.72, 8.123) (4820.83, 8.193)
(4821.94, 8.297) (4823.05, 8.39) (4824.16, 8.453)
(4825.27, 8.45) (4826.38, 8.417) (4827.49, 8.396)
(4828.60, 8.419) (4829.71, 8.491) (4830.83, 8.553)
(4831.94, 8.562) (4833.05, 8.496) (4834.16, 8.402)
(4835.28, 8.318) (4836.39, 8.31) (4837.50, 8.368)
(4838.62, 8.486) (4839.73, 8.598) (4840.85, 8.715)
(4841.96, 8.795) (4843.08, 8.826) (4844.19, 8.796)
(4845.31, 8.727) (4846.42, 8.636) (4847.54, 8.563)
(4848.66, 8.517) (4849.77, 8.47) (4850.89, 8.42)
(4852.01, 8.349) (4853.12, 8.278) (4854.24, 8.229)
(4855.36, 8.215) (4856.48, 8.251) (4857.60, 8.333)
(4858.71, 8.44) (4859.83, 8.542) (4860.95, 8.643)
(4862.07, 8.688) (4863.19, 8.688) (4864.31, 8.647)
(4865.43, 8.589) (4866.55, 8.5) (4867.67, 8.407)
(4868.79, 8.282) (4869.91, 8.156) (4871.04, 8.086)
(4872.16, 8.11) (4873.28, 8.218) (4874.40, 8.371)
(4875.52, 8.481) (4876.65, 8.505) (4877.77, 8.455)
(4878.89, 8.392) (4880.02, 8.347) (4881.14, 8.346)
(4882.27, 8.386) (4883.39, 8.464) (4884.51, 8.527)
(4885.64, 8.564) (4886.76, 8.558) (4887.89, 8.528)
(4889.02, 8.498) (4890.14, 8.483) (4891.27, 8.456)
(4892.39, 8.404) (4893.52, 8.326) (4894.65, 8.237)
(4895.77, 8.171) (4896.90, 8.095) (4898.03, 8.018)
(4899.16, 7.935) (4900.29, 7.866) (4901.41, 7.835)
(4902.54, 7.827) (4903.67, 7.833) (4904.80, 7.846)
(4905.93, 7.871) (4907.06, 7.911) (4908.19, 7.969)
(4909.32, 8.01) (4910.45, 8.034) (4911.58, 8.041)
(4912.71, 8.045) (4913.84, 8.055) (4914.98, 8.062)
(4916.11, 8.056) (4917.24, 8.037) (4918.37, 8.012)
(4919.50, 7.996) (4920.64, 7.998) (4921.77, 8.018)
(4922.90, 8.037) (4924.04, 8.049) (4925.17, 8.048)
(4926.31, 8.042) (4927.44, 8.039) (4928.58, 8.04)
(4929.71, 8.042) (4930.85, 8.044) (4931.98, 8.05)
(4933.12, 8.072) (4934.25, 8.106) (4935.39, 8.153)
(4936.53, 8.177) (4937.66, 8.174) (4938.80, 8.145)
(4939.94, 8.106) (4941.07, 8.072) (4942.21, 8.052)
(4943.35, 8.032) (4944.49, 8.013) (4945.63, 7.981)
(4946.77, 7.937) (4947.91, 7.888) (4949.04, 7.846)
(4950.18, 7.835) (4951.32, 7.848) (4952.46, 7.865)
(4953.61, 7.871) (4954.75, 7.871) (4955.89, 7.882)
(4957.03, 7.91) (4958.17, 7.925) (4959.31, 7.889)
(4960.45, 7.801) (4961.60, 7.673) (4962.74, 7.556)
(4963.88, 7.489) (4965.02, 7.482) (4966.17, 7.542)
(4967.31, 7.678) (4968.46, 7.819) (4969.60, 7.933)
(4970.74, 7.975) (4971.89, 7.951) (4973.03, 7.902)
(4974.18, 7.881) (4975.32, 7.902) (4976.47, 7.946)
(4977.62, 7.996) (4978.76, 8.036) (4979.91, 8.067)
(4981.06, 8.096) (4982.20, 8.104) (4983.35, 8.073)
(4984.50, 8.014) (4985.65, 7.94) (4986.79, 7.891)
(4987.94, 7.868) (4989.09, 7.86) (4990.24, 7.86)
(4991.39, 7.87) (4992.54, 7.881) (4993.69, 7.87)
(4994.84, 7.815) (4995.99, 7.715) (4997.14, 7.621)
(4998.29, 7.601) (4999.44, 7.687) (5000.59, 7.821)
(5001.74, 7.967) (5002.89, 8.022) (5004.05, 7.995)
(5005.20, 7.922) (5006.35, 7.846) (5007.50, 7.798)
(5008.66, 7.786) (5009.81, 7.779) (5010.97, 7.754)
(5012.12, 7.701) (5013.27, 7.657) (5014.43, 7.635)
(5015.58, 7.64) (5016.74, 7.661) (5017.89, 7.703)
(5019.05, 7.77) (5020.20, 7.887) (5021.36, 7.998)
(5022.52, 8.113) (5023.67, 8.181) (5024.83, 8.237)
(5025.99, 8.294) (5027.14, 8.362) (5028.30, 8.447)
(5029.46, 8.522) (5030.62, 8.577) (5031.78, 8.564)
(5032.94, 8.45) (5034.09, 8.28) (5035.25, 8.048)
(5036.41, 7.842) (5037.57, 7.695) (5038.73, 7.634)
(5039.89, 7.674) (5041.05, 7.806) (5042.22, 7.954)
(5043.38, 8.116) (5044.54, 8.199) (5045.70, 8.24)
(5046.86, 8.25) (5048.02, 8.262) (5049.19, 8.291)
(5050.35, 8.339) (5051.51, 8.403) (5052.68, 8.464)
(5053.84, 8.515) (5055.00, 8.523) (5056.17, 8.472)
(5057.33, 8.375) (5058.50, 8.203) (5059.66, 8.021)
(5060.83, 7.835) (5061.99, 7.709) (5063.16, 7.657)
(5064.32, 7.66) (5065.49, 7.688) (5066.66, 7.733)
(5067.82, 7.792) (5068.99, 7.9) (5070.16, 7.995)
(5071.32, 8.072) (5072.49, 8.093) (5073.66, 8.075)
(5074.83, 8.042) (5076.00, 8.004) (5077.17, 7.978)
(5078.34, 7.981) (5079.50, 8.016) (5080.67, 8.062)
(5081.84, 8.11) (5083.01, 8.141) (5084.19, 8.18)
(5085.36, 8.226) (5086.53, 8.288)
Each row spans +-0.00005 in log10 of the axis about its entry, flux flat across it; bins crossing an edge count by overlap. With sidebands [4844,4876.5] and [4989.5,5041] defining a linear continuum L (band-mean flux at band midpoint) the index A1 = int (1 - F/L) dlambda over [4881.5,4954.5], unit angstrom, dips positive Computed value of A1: 1.43 angstrom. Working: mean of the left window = 8.43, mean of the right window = 7.94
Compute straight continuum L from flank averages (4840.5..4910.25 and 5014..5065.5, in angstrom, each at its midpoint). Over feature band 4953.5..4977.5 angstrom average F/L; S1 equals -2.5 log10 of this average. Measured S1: 0.05 mag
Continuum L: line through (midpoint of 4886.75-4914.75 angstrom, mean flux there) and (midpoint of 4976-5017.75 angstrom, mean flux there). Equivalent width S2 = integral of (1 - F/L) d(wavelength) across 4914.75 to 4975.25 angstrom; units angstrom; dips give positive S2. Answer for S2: 0.4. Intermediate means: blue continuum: 8.1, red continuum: 7.85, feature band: 7.94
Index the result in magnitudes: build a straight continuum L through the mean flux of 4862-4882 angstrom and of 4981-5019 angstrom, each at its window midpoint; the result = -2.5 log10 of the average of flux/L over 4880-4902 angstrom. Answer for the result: 0.00 mag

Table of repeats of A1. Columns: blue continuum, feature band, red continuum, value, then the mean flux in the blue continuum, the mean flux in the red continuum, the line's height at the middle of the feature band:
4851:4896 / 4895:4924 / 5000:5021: 0.9 angstrom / 8.41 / 7.8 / 8.25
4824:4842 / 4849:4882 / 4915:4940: -0.2 angstrom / 8.48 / 8.06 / 8.34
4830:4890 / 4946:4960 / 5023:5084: 0.7 angstrom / 8.46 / 8.11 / 8.29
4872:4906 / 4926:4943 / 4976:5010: 0.0 angstrom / 8.26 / 7.89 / 8.1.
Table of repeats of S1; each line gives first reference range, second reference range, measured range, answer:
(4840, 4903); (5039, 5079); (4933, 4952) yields 0.033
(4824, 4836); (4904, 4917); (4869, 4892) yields -0.031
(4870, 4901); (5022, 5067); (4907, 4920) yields 0.035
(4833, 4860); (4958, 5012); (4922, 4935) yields 0.007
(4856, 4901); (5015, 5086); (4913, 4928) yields 0.036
